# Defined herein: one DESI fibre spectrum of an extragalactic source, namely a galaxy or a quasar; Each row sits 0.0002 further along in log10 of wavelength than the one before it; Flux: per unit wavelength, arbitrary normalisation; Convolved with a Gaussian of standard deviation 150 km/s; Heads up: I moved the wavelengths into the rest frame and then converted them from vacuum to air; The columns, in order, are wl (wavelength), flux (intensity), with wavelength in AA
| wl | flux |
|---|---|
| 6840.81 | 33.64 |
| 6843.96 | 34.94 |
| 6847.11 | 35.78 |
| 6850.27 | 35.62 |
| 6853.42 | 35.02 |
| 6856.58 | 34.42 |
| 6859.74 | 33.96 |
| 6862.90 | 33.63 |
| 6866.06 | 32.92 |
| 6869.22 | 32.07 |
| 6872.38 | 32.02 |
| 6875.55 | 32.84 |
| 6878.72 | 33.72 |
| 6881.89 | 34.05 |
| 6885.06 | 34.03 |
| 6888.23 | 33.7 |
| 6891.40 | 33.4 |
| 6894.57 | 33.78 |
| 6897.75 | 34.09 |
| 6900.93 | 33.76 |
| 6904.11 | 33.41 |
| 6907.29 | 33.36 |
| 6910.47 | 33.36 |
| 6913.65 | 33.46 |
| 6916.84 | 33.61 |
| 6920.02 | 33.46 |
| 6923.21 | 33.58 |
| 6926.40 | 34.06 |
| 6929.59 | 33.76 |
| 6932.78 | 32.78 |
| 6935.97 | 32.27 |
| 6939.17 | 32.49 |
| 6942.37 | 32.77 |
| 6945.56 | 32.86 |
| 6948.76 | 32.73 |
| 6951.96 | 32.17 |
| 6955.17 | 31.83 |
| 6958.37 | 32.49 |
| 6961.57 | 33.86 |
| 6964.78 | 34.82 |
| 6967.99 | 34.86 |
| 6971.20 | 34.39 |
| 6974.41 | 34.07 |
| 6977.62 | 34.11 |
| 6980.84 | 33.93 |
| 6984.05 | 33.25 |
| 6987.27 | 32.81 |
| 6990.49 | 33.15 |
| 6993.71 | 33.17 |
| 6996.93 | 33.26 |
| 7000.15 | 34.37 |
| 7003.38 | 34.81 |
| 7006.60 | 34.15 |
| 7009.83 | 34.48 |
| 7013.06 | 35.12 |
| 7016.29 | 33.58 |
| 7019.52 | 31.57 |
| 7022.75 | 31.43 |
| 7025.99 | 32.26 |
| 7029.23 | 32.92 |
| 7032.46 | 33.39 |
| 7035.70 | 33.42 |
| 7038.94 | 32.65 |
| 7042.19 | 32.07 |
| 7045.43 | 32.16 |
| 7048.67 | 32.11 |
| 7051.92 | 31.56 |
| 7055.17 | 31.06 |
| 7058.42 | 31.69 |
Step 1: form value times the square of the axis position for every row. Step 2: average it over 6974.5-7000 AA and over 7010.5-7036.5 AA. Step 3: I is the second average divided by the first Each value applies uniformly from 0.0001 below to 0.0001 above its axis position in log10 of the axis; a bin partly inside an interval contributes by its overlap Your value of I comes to 1.0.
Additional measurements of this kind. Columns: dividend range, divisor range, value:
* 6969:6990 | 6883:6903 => 1.02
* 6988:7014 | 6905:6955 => 1.05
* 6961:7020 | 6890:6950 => 1.04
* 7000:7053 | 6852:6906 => 1.03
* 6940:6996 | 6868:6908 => 1.02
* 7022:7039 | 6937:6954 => 1.03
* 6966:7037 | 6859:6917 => 1.04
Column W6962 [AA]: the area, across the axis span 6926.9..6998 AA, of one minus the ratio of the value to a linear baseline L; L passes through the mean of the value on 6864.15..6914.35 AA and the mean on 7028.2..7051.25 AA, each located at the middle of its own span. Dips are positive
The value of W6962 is -0.6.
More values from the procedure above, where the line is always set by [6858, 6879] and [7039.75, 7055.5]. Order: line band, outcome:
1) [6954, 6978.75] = -1.11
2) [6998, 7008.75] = -0.74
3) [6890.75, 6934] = -1.13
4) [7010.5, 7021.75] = -0.46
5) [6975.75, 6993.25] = -0.63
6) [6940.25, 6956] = 0.00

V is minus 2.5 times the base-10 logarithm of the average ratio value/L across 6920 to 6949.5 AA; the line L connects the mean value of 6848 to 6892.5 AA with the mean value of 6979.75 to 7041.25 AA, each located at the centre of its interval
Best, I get 0.02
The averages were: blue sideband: 33.7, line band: 33.1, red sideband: 33.3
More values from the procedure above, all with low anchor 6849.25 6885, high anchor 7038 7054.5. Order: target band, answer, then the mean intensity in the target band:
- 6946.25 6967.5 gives -0.008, 33.1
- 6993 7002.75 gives -0.043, 33.8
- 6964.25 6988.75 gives -0.044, 34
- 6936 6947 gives 0.011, 32.6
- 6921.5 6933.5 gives -0.016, 33.6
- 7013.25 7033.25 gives -0.015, 32.7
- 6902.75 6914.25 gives -0.004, 33.4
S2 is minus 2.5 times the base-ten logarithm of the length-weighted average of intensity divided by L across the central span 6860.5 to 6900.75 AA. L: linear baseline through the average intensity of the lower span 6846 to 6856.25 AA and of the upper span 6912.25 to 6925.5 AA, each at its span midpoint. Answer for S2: 0.04 mag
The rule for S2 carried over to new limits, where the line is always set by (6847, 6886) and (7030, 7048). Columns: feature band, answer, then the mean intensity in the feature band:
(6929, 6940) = 0.02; 32.8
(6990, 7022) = -0.03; 33.7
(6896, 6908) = 0.00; 33.7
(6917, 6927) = -0.01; 33.7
